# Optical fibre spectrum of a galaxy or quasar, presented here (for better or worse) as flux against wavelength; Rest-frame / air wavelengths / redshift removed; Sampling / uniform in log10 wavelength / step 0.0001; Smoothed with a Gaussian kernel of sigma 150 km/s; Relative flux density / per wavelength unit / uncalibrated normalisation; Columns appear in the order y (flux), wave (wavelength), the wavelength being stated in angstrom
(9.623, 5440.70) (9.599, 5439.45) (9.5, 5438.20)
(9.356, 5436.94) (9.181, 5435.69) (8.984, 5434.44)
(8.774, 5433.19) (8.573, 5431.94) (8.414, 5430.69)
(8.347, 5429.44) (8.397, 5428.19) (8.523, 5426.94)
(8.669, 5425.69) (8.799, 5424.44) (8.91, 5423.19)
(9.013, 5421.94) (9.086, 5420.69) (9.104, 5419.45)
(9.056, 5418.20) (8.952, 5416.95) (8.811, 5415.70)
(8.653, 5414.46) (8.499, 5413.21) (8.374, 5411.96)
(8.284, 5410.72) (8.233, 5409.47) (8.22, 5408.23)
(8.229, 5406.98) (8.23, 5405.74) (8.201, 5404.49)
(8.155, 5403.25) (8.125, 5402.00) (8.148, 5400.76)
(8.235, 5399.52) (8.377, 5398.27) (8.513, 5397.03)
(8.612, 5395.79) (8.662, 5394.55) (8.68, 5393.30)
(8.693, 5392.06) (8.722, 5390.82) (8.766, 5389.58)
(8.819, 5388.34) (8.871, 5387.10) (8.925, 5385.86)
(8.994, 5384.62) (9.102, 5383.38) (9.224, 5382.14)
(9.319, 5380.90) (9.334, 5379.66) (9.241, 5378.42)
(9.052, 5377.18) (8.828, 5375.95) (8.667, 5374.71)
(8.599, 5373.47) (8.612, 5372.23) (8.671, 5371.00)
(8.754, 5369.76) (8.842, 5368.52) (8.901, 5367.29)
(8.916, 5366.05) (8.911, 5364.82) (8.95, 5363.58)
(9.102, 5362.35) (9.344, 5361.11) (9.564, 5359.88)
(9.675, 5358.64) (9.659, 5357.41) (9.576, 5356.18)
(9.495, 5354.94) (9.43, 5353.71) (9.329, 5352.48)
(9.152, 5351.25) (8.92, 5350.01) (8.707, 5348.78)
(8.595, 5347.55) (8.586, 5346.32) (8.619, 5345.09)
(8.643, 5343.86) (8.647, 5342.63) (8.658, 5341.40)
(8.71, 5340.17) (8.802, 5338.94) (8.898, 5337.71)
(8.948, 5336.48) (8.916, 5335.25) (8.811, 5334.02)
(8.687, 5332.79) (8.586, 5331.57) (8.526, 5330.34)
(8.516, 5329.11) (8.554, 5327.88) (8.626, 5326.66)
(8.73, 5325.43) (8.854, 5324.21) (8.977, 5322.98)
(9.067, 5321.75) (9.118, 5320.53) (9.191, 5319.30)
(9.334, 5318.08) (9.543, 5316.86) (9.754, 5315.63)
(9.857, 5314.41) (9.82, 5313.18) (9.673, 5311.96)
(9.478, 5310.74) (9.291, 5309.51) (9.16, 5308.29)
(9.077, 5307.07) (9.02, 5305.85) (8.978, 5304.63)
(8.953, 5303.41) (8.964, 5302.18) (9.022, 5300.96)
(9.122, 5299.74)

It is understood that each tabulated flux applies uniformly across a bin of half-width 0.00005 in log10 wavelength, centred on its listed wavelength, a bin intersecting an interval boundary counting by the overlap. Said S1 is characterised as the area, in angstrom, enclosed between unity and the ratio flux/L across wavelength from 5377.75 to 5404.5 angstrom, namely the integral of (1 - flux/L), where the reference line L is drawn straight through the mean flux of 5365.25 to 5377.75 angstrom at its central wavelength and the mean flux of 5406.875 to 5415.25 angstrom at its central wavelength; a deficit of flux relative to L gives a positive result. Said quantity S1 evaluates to -0.4 angstrom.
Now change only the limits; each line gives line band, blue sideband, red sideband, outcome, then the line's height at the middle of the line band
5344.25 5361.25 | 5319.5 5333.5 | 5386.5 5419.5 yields -0.98 angstrom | 8.68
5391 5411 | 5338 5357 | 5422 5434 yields 0.85 angstrom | 8.73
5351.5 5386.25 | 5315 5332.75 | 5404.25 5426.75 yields -1.24 angstrom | 8.79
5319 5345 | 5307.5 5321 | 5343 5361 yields 1.51 angstrom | 9.32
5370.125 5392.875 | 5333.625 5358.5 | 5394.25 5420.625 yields -0.59 angstrom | 8.68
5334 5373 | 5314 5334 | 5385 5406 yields -0.84 angstrom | 8.79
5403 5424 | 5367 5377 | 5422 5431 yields 0.10 angstrom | 8.64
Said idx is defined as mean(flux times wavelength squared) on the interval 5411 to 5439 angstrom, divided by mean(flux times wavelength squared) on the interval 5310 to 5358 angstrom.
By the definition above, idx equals 1.01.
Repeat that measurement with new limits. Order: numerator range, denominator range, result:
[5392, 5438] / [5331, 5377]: 0.98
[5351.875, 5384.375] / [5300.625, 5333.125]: 1.02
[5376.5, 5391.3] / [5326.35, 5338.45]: 1.06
